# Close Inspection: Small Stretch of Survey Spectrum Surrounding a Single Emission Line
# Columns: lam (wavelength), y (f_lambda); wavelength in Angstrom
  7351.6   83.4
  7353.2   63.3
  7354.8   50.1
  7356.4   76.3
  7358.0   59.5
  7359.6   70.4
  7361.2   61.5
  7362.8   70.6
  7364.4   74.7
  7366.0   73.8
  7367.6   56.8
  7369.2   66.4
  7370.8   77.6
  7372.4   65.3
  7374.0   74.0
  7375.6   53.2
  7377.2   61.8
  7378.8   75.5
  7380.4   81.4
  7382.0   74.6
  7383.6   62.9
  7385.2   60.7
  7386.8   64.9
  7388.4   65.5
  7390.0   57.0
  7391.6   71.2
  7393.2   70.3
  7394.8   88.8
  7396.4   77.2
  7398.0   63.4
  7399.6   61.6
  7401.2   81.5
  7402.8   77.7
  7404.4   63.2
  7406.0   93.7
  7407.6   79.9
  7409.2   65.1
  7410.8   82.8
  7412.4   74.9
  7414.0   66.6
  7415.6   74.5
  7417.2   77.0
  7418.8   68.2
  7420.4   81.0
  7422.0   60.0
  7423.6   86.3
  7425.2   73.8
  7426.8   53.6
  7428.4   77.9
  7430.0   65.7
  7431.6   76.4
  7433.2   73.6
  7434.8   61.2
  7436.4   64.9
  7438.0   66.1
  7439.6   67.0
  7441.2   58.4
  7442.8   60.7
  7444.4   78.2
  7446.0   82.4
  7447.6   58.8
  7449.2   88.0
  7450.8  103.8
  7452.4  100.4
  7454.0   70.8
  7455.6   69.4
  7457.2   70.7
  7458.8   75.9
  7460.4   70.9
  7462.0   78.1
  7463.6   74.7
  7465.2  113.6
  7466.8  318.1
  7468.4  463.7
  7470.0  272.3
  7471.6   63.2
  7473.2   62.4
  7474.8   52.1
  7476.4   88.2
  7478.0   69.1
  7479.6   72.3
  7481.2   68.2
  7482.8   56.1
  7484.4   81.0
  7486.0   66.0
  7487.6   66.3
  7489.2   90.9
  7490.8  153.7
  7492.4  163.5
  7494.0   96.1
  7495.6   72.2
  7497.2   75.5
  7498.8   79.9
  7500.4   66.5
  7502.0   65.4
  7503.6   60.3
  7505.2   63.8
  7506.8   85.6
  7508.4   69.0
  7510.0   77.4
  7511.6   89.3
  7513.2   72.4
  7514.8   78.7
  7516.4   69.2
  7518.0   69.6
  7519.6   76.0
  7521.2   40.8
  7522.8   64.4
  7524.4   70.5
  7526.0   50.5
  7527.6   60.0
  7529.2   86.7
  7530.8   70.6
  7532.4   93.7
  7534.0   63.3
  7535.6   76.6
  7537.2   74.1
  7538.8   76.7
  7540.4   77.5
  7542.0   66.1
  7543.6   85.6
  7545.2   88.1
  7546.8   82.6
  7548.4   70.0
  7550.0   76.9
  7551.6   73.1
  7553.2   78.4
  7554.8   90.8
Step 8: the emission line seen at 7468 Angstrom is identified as H-alpha 6563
